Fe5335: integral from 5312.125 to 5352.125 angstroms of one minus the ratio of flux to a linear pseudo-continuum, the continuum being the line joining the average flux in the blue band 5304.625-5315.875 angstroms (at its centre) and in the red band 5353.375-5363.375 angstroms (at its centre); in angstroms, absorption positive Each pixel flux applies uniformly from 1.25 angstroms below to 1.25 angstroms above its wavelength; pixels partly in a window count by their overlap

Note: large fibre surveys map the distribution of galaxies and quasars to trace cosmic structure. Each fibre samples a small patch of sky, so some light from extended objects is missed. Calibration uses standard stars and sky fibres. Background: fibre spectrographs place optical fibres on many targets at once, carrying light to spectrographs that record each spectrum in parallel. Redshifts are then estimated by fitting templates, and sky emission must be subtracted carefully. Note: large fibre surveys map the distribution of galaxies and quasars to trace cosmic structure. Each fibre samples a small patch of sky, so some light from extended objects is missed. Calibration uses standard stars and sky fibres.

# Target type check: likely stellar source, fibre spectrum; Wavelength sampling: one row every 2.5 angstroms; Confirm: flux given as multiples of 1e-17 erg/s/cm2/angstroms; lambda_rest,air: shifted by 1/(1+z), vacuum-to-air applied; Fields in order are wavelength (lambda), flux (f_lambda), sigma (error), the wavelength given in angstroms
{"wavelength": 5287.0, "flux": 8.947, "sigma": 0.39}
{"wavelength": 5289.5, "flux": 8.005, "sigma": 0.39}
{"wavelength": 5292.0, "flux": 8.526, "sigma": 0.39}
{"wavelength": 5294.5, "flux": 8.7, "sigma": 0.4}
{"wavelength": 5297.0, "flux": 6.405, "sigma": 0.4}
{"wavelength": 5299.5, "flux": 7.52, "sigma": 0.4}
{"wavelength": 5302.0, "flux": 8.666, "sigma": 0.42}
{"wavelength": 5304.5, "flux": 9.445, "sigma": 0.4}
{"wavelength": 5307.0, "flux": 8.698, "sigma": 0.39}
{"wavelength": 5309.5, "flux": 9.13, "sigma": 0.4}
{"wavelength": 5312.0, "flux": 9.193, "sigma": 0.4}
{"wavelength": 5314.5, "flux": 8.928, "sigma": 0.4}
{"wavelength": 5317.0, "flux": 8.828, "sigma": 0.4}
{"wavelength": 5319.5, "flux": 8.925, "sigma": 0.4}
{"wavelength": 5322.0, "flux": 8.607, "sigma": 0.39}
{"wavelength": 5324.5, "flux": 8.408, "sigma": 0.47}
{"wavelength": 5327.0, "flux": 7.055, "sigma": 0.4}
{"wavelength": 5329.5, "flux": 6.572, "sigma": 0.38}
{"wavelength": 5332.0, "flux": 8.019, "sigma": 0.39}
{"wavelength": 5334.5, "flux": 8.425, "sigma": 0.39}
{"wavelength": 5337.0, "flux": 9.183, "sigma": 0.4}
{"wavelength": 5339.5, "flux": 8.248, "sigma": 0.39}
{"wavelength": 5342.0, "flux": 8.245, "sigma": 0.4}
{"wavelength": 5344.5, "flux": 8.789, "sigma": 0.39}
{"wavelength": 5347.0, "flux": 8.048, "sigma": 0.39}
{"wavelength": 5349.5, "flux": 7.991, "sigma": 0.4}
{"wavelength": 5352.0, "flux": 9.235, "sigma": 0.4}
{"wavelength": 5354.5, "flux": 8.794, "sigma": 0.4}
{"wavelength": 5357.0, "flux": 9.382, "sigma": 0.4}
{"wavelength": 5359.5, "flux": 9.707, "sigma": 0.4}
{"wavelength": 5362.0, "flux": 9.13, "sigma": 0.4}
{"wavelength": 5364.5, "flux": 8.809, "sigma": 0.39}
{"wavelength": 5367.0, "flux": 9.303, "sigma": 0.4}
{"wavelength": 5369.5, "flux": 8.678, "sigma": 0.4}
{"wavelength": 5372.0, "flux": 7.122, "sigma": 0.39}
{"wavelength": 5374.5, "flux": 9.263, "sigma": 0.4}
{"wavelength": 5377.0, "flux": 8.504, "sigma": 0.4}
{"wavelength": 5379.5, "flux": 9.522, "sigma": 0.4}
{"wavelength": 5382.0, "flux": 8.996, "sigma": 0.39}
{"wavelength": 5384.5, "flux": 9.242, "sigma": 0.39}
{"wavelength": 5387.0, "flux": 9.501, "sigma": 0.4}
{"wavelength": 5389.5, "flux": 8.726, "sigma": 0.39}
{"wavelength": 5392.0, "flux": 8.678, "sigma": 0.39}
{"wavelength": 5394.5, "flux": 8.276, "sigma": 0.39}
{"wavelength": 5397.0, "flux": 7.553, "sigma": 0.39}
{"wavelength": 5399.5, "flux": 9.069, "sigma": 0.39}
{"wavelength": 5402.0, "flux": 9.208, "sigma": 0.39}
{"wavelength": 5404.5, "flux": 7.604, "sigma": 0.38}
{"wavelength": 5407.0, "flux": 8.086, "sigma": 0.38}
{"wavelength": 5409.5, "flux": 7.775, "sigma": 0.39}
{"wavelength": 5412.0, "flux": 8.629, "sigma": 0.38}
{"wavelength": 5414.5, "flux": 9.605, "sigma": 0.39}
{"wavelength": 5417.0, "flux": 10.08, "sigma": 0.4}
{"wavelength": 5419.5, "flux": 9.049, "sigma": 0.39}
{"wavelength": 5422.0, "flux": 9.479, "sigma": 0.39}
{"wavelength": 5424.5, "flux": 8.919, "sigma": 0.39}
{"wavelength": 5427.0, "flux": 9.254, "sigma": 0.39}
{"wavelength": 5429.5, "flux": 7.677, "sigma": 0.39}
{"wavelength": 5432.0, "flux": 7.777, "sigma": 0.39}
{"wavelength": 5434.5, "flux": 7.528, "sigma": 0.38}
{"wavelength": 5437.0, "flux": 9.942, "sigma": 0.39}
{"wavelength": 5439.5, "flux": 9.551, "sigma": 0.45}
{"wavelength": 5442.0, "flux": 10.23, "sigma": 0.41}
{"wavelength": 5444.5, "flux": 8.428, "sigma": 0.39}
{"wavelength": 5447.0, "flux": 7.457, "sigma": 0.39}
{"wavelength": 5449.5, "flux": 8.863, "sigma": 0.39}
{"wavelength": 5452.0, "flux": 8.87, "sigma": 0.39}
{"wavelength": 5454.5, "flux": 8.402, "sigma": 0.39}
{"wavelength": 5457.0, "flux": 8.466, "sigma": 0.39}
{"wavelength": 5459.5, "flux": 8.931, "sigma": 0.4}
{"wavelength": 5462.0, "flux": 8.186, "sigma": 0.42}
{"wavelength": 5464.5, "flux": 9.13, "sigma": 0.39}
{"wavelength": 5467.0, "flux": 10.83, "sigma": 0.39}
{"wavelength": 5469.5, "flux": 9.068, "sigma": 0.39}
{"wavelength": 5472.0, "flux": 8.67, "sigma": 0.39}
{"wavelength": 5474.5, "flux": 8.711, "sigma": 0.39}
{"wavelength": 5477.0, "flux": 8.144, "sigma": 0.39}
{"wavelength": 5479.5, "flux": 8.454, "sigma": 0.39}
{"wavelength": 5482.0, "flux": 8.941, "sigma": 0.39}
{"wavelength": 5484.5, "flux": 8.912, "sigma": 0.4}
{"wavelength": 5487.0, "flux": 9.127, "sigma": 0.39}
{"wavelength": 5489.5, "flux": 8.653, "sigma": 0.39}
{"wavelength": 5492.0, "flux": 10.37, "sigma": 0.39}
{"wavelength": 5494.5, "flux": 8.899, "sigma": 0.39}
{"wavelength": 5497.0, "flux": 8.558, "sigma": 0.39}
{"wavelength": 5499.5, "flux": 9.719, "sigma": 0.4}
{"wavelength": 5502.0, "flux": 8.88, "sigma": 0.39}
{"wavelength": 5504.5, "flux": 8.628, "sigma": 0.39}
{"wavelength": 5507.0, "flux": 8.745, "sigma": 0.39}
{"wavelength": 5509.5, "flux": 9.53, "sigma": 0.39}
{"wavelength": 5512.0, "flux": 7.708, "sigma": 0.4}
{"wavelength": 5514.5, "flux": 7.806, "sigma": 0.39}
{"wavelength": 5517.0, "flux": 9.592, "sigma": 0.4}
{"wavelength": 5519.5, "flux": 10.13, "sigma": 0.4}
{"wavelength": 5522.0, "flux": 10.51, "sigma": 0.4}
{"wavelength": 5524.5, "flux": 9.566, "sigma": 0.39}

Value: 3.5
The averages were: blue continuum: 9.03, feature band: 8.34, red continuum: 9.25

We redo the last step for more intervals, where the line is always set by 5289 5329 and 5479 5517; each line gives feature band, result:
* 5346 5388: -1.6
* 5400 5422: -0.3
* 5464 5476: -0.6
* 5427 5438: 0.5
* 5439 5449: -0.1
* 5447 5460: 0.3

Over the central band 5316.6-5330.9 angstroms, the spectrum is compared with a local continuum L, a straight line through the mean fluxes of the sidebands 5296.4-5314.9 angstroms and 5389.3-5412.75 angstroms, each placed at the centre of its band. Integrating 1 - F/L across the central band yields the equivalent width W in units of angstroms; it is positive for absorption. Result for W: 0.8 angstroms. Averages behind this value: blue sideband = 8.55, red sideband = 8.34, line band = 8.02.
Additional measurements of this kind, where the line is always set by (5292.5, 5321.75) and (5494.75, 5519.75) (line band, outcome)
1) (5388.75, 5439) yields 0.5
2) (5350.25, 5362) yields -0.7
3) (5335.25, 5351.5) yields 0.3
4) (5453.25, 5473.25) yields -0.3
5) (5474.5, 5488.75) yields 0.2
